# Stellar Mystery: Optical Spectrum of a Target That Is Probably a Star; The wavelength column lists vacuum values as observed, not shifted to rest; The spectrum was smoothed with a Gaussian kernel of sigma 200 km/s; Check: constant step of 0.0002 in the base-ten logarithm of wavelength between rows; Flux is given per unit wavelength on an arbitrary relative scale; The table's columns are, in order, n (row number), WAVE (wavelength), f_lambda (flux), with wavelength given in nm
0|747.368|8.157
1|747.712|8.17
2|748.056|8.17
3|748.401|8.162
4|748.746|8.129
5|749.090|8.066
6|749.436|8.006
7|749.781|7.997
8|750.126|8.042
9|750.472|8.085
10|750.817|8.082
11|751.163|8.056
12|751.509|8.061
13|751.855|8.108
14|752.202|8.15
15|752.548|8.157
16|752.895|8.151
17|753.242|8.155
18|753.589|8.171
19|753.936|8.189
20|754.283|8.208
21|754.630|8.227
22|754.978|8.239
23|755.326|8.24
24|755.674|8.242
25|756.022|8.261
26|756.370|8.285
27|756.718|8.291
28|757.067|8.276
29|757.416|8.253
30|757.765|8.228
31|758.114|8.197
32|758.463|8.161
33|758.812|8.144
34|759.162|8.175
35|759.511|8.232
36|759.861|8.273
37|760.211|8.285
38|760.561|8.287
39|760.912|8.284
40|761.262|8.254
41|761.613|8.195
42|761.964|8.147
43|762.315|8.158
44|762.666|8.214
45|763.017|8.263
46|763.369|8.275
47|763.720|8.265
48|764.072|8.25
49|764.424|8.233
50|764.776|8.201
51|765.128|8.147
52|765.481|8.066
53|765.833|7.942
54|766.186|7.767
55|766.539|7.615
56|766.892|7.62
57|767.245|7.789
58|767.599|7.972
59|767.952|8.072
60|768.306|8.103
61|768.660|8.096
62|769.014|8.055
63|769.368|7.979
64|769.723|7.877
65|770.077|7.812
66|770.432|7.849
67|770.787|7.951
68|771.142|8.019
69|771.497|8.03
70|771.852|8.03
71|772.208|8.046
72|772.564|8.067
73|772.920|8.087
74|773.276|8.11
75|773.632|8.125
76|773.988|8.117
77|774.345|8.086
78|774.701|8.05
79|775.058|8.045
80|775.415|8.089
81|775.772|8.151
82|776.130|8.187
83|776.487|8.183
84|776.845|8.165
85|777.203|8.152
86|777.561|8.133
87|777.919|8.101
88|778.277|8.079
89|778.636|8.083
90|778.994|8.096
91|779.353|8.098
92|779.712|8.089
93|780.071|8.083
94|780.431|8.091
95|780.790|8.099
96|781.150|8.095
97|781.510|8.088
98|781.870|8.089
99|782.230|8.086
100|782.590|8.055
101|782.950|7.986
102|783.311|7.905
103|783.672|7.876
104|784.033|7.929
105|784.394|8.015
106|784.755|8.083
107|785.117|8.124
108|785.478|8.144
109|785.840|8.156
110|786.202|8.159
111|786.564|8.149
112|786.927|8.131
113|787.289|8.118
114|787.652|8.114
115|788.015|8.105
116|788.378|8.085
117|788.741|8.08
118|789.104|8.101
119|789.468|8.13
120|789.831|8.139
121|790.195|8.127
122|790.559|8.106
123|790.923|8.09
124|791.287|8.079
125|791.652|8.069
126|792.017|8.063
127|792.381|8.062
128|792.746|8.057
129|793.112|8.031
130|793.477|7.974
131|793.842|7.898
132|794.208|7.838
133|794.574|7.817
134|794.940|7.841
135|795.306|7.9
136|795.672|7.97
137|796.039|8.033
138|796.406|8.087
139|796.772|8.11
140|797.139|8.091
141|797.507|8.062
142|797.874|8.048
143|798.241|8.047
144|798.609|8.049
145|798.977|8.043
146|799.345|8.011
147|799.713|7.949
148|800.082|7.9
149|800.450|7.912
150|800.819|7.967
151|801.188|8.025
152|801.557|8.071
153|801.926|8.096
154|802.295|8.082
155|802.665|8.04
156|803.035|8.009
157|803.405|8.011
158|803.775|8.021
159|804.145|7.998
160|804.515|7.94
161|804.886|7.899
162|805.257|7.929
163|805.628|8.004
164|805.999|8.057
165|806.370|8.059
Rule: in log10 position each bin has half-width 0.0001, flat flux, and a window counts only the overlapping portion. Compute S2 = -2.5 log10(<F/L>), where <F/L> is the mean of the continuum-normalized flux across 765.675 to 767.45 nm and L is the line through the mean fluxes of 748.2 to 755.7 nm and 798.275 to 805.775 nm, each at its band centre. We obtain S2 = 0.05 mag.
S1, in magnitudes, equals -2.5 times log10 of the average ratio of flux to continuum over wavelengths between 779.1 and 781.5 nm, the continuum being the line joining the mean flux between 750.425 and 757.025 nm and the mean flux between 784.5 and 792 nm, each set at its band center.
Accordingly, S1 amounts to 0.01 mag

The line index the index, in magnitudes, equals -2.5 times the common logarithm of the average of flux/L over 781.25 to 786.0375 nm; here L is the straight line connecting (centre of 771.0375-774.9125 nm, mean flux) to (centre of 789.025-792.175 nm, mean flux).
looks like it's 0.01 mag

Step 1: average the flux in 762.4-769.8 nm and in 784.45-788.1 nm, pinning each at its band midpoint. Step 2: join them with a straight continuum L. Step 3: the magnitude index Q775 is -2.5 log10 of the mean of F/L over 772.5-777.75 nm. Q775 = -0.005 mag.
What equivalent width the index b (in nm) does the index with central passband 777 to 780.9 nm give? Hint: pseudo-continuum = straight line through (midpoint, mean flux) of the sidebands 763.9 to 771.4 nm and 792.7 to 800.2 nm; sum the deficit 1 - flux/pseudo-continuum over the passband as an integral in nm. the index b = -0.06 nm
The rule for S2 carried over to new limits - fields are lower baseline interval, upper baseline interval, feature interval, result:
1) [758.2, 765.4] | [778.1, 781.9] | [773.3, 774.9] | 0.00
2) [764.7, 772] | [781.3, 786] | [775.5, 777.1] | -0.02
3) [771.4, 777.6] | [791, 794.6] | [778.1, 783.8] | 0.00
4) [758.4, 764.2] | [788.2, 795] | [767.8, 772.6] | 0.02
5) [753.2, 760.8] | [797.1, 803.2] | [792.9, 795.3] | 0.02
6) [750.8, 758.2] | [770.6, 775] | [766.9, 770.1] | 0.02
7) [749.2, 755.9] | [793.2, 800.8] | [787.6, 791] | -0.01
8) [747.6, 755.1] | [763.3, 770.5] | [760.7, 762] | -0.02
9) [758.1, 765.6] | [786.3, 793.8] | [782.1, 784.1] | 0.02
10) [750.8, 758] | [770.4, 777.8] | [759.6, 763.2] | -0.01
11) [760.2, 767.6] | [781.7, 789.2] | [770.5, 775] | 0.00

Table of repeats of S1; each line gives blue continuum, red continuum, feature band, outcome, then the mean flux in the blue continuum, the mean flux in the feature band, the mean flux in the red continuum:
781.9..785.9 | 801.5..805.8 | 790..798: 0.00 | 8.03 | 8.02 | 8.01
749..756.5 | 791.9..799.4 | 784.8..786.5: -0.01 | 8.14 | 8.14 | 8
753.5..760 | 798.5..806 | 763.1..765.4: 0.00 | 8.23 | 8.22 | 8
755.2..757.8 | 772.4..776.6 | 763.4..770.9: 0.02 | 8.26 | 7.99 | 8.11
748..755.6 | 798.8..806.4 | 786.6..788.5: -0.01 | 8.13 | 8.11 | 8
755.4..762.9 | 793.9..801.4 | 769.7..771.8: 0.03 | 8.23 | 7.94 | 7.98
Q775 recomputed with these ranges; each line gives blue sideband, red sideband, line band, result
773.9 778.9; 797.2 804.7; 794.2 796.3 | 0.017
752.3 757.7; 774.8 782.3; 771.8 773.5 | 0.009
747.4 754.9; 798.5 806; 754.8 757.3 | -0.020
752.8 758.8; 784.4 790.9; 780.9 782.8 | 0.007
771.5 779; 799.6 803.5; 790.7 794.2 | 0.002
